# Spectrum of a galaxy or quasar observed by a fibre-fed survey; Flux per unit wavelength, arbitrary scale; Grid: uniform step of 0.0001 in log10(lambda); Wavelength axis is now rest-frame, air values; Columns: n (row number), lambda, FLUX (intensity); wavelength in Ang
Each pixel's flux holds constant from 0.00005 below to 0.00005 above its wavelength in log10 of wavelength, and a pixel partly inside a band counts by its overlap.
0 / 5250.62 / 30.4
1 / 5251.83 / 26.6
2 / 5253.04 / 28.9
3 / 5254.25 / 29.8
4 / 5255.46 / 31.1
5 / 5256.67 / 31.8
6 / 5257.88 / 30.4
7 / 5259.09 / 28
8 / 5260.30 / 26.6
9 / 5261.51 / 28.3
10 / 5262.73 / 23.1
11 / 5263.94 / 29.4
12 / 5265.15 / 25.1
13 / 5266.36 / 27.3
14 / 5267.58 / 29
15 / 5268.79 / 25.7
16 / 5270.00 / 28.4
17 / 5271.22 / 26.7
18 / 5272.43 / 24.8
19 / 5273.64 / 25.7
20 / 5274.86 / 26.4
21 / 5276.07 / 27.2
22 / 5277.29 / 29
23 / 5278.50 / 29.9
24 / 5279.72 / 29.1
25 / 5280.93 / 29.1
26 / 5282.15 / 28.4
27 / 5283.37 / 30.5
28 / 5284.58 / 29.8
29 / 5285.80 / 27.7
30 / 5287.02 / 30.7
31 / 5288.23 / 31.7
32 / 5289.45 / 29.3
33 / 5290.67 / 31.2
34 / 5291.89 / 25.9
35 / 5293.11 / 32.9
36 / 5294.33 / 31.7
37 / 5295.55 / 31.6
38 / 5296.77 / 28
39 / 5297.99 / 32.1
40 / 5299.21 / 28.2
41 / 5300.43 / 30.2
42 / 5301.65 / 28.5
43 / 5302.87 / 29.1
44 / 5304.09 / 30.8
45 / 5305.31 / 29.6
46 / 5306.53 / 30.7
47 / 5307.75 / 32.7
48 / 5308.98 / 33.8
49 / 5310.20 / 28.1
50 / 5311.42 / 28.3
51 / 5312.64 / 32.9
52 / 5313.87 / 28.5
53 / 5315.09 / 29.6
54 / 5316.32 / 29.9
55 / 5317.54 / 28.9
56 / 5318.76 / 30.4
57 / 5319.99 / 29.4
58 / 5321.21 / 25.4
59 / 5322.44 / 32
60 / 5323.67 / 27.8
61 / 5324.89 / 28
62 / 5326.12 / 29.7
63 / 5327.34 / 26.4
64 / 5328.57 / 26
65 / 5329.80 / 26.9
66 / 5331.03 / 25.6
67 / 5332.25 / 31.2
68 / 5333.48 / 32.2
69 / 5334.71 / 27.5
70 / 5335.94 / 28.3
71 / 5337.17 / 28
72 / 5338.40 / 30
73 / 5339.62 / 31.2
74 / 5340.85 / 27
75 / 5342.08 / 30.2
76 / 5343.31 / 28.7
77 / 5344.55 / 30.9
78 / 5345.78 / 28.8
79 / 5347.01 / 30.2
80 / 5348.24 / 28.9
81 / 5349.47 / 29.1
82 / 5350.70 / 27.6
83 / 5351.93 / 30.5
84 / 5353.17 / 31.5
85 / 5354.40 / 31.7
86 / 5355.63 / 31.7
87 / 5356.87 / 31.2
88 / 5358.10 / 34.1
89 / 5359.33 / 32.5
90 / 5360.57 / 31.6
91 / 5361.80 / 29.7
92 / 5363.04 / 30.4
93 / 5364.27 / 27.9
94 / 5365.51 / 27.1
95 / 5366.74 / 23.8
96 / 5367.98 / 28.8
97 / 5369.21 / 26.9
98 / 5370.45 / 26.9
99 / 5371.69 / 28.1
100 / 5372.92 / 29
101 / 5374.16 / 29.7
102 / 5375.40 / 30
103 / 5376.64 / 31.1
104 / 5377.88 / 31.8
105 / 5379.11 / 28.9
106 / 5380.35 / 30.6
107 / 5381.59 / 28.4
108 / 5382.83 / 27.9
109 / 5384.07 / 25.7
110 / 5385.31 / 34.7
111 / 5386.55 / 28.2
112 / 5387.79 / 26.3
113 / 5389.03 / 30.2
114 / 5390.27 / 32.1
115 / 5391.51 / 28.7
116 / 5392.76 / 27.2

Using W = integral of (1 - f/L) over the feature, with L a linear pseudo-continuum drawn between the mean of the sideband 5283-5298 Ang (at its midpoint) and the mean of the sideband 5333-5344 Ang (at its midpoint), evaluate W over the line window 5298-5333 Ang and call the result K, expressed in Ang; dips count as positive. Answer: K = 0.43 Ang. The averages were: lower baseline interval 30.2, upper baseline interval 29.2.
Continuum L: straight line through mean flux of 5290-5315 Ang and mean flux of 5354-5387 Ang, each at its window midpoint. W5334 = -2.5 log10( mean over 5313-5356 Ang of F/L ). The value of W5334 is 0.03 mag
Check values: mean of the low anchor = 30.2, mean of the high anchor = 29.6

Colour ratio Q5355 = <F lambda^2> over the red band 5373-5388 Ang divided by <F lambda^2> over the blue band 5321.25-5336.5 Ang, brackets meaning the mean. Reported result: 1.06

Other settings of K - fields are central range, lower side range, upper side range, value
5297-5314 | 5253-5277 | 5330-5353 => -1.05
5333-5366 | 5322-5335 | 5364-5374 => -2.41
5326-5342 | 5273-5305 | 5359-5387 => 0.41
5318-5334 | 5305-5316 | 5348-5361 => 1.11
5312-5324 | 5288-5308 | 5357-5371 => 0.14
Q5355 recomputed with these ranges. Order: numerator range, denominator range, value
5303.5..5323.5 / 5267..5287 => 1.08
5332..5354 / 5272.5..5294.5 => 1.04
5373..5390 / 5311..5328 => 1.04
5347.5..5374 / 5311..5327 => 1.02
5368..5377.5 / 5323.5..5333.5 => 1.05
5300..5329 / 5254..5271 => 1.07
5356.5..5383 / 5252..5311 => 1.05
